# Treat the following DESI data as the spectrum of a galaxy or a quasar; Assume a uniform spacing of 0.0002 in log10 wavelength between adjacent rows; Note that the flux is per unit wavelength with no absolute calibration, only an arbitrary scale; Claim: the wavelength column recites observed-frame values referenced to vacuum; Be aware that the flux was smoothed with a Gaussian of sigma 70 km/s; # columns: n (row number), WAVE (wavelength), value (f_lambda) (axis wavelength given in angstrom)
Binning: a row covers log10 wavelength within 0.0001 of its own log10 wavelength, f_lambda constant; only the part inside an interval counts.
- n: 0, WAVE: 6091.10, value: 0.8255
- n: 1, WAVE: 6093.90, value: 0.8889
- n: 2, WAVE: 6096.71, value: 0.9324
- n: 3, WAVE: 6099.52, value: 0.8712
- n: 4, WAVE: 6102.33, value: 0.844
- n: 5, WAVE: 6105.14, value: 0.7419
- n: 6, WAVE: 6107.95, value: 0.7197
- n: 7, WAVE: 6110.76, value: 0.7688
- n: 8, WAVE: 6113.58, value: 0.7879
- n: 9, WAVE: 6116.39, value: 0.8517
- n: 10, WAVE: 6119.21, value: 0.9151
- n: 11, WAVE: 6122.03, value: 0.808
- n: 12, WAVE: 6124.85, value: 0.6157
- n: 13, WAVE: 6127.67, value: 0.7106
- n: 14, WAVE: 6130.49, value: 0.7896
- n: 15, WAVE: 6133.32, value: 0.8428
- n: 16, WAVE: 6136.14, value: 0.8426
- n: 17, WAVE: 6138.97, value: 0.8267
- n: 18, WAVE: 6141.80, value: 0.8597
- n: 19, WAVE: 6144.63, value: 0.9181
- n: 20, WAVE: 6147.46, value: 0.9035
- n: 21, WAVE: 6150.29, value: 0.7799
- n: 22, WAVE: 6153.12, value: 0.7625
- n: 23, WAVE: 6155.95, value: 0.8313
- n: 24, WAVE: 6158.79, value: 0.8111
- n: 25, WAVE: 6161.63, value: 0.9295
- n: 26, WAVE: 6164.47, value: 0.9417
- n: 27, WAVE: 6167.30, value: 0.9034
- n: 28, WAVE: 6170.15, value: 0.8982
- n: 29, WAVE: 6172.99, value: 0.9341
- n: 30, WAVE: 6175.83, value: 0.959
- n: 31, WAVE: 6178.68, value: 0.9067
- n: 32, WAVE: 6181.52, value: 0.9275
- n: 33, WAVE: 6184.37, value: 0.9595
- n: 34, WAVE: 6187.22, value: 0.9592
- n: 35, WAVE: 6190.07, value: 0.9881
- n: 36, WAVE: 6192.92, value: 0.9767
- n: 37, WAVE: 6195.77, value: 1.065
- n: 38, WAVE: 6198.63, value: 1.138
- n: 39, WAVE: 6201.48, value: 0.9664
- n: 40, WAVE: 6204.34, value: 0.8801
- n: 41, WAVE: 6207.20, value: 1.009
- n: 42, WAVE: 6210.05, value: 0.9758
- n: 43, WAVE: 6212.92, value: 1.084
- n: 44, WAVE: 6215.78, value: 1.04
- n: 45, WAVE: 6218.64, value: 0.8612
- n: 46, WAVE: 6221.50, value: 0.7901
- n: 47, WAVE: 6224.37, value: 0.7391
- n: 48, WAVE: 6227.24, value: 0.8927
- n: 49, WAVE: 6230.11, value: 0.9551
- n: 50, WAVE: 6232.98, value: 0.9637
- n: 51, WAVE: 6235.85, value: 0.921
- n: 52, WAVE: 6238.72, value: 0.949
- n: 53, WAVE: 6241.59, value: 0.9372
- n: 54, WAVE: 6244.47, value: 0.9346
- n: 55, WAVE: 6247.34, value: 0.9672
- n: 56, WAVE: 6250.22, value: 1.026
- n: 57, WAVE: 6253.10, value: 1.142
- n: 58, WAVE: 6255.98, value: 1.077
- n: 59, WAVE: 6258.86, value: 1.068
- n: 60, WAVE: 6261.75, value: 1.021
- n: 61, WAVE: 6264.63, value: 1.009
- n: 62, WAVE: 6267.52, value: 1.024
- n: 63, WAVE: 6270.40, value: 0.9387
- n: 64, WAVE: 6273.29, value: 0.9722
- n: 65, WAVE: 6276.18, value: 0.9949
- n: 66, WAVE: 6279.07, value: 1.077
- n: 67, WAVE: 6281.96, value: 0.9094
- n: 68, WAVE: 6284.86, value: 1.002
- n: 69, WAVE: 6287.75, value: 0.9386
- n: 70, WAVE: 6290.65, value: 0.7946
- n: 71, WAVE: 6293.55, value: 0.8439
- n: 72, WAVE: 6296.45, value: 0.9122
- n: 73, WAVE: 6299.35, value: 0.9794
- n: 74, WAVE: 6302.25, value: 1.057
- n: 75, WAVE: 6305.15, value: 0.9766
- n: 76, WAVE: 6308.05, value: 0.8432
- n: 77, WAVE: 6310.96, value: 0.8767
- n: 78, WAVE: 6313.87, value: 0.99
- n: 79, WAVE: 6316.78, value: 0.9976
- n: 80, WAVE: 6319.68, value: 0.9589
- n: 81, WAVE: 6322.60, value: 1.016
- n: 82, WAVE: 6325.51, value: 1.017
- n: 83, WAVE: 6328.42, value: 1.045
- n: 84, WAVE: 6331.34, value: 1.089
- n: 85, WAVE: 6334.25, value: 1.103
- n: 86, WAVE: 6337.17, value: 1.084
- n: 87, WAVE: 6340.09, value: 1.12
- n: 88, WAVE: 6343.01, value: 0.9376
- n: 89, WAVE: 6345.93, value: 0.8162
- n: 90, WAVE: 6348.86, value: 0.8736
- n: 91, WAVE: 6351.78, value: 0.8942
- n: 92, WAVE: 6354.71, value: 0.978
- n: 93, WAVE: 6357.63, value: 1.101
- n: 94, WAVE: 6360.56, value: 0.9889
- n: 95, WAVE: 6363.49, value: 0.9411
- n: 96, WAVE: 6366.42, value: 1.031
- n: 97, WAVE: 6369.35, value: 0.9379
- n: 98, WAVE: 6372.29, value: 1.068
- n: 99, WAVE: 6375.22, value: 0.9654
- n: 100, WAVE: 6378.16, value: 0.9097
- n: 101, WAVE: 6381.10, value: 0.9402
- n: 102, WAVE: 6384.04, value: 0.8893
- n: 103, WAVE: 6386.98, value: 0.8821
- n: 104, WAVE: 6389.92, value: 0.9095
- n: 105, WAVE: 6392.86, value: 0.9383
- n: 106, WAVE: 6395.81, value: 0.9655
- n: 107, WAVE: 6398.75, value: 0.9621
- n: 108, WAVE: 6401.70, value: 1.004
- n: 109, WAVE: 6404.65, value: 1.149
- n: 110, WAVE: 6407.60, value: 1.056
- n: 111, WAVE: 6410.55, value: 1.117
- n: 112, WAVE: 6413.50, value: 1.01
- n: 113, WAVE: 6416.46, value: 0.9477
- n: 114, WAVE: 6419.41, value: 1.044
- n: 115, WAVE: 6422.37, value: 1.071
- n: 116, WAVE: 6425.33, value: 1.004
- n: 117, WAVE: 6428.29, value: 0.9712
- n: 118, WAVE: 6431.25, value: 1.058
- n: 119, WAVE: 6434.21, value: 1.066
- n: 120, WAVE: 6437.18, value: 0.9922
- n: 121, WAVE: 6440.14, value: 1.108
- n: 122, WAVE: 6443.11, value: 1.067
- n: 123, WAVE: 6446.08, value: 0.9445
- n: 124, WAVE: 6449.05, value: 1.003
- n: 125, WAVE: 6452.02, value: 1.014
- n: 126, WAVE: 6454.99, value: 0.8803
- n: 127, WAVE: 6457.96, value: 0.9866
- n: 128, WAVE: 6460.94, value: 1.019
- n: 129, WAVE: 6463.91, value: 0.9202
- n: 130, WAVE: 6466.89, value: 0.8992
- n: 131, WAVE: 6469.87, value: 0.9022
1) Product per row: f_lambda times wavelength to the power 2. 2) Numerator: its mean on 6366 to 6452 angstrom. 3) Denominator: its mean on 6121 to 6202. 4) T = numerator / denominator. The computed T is 1.22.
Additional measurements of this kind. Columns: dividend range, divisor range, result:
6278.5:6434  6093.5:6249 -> 1.17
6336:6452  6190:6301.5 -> 1.08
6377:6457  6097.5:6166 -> 1.33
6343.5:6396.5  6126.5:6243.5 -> 1.10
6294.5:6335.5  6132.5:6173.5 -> 1.20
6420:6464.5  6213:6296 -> 1.12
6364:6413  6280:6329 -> 1.06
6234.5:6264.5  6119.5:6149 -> 1.28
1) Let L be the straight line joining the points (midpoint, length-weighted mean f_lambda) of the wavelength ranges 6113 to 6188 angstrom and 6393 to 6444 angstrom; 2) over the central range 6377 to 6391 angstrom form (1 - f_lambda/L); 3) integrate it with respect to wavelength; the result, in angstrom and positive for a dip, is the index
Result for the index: 1.4 angstrom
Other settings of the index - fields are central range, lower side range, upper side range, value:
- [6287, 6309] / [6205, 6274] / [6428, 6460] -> 1.4 angstrom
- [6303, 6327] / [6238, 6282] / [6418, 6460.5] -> 1.1 angstrom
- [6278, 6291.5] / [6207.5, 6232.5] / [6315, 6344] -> 0.6 angstrom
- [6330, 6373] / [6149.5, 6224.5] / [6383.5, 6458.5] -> -0.6 angstrom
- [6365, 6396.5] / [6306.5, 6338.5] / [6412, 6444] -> 2.1 angstrom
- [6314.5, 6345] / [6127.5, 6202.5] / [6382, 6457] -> -2.0 angstrom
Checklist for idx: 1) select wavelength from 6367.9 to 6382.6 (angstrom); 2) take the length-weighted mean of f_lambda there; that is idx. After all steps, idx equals 0.964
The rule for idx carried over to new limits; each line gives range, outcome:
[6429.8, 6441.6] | 1.06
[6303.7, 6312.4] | 0.899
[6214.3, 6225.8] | 0.859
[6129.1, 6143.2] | 0.832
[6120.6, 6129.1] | 0.712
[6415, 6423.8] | 1.02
